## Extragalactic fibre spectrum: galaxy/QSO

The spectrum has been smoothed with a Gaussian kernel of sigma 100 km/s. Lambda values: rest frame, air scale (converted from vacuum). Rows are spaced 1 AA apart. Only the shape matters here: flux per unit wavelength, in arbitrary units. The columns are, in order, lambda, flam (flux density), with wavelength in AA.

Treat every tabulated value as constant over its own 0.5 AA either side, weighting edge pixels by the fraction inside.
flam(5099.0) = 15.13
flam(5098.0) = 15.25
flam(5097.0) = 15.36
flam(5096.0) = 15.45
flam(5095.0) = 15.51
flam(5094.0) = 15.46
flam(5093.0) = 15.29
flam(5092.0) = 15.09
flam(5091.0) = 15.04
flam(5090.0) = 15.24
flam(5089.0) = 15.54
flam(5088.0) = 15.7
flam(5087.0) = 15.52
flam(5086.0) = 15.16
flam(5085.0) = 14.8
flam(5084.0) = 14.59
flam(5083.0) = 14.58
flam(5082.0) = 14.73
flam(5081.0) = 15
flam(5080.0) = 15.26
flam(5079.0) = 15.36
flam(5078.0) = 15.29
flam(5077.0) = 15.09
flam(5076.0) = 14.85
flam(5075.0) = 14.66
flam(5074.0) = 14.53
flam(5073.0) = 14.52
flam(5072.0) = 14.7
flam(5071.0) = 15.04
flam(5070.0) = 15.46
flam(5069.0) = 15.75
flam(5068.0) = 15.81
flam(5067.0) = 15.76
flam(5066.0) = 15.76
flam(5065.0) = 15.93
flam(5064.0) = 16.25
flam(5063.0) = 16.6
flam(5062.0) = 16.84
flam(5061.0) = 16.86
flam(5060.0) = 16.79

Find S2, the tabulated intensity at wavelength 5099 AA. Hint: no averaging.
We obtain 15.13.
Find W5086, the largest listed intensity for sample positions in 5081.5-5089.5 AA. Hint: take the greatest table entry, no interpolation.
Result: 15.7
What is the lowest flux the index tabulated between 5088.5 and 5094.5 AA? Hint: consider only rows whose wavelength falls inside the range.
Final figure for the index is 15.04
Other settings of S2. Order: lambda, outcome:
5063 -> 16.6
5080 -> 15.26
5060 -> 16.79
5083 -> 14.58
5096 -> 15.45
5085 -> 14.8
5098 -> 15.25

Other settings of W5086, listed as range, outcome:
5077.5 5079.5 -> 15.36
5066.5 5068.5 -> 15.81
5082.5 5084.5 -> 14.59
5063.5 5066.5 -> 16.25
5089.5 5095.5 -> 15.51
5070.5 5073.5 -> 15.04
